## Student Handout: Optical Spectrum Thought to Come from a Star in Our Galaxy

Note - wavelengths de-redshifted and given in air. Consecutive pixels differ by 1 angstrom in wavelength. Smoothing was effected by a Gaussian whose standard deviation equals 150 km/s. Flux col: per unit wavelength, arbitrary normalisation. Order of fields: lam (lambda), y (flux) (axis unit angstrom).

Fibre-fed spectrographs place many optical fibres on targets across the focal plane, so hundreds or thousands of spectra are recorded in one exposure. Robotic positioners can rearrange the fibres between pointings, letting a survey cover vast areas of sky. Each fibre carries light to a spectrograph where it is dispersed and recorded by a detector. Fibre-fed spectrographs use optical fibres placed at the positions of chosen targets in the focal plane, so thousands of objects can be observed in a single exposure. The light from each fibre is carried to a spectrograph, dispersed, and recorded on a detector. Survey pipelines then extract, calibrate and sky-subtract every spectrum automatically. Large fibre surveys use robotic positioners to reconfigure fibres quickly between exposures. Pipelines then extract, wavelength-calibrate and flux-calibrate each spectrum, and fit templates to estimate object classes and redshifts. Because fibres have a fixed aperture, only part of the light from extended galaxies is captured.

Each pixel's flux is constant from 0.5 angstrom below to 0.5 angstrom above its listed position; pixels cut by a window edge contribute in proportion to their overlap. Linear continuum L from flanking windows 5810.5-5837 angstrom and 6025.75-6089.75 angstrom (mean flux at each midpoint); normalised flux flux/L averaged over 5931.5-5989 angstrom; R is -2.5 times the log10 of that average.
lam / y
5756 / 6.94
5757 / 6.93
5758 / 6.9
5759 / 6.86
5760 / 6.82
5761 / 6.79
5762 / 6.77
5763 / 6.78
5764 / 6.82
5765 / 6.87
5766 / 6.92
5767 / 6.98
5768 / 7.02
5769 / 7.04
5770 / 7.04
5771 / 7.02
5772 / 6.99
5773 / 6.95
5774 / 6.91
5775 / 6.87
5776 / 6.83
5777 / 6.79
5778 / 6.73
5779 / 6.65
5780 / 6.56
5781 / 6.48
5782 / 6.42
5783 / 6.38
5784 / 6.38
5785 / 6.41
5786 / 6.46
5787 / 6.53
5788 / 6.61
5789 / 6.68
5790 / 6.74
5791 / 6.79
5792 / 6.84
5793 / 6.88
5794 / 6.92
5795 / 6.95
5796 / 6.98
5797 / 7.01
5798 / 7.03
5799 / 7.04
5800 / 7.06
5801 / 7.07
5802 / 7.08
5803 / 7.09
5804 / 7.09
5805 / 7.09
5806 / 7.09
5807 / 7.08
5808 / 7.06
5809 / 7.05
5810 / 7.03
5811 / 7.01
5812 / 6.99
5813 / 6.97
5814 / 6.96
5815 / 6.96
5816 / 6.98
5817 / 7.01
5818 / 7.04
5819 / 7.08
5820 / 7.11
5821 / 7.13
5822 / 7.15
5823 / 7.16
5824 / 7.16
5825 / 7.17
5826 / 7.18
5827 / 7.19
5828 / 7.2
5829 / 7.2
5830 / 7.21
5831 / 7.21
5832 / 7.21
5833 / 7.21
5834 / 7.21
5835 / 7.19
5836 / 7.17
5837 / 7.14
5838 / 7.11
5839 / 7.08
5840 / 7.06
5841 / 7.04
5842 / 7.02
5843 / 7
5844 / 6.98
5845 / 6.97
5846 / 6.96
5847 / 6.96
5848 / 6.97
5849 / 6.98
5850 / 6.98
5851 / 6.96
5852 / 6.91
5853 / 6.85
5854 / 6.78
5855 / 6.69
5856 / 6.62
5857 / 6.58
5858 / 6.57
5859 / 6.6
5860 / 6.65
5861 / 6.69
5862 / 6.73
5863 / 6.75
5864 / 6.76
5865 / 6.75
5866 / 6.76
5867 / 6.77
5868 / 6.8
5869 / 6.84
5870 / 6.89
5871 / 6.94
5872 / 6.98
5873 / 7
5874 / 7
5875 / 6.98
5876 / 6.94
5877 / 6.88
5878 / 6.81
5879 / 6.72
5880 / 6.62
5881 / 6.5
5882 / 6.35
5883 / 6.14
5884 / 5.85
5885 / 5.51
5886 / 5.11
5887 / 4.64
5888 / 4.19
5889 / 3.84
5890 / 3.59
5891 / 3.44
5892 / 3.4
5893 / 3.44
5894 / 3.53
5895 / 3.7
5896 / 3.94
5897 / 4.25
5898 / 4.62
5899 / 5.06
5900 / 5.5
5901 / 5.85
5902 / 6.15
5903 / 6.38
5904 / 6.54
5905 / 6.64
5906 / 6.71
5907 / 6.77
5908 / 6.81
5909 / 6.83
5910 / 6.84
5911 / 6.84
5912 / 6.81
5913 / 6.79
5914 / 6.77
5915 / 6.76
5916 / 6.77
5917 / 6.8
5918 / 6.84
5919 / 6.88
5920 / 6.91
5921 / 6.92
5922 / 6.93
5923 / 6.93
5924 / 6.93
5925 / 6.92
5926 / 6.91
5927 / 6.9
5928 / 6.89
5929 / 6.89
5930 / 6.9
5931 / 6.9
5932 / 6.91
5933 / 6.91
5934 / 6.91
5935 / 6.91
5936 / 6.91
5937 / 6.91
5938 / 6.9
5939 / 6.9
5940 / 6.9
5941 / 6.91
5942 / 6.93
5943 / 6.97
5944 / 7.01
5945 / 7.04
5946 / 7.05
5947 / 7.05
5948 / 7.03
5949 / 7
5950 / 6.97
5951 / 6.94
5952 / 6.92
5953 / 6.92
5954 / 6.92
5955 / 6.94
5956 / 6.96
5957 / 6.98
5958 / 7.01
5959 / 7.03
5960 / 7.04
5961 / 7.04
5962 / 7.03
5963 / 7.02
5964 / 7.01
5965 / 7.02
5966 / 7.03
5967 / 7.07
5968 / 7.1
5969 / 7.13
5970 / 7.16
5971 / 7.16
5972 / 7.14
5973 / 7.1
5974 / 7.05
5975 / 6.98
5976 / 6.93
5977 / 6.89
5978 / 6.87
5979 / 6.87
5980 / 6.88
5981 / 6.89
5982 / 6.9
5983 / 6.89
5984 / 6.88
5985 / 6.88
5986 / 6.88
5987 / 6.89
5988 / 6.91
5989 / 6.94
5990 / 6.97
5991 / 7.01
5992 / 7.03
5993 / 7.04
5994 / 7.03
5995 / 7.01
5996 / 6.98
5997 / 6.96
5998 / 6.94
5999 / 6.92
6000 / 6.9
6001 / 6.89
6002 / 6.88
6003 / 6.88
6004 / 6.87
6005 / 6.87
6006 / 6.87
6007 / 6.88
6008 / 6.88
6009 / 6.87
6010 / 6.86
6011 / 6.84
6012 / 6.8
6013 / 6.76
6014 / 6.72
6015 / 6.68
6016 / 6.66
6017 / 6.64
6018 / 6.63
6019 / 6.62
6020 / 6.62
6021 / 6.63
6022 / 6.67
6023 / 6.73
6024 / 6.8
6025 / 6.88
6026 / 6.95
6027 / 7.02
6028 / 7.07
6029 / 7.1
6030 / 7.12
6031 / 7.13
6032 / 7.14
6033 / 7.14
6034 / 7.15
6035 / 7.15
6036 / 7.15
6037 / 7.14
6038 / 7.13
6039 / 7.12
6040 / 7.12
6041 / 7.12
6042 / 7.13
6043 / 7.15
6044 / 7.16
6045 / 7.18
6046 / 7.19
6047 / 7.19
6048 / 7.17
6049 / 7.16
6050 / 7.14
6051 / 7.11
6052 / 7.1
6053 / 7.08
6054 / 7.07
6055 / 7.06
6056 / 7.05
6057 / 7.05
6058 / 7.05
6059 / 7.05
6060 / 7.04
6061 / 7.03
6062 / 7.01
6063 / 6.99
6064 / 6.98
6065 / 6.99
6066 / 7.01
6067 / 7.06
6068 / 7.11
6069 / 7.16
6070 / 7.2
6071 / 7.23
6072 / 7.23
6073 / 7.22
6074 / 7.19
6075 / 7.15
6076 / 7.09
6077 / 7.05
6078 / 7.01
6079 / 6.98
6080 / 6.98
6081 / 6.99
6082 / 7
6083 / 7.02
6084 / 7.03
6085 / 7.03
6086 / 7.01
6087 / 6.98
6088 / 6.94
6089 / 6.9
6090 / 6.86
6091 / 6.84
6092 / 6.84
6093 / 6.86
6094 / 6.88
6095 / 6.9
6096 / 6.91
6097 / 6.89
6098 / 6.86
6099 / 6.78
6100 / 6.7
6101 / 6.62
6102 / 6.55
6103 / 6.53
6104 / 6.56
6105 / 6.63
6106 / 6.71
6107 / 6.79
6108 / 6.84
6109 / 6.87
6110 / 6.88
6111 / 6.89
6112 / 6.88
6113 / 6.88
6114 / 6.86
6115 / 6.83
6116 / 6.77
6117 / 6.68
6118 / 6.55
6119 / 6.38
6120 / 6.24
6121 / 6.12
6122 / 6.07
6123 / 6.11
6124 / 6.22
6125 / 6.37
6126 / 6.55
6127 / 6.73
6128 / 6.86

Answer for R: 0.02 mag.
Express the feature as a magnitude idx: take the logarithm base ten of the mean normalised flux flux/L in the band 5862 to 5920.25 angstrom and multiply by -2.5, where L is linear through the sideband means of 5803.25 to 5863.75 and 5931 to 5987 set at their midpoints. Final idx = 0.16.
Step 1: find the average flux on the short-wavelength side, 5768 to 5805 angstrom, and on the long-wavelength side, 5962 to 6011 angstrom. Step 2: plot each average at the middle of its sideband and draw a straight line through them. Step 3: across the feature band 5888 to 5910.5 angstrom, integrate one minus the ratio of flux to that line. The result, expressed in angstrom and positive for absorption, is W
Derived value 5.70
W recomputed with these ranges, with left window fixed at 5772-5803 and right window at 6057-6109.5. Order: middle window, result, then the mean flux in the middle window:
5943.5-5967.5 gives -0.4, 7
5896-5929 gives 1.8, 6.48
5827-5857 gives -1.0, 7.03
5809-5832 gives -1.0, 7.1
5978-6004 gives -0.1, 6.93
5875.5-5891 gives 2.7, 5.64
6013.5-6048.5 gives -0.3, 6.98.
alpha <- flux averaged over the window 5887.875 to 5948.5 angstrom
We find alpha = 6.25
